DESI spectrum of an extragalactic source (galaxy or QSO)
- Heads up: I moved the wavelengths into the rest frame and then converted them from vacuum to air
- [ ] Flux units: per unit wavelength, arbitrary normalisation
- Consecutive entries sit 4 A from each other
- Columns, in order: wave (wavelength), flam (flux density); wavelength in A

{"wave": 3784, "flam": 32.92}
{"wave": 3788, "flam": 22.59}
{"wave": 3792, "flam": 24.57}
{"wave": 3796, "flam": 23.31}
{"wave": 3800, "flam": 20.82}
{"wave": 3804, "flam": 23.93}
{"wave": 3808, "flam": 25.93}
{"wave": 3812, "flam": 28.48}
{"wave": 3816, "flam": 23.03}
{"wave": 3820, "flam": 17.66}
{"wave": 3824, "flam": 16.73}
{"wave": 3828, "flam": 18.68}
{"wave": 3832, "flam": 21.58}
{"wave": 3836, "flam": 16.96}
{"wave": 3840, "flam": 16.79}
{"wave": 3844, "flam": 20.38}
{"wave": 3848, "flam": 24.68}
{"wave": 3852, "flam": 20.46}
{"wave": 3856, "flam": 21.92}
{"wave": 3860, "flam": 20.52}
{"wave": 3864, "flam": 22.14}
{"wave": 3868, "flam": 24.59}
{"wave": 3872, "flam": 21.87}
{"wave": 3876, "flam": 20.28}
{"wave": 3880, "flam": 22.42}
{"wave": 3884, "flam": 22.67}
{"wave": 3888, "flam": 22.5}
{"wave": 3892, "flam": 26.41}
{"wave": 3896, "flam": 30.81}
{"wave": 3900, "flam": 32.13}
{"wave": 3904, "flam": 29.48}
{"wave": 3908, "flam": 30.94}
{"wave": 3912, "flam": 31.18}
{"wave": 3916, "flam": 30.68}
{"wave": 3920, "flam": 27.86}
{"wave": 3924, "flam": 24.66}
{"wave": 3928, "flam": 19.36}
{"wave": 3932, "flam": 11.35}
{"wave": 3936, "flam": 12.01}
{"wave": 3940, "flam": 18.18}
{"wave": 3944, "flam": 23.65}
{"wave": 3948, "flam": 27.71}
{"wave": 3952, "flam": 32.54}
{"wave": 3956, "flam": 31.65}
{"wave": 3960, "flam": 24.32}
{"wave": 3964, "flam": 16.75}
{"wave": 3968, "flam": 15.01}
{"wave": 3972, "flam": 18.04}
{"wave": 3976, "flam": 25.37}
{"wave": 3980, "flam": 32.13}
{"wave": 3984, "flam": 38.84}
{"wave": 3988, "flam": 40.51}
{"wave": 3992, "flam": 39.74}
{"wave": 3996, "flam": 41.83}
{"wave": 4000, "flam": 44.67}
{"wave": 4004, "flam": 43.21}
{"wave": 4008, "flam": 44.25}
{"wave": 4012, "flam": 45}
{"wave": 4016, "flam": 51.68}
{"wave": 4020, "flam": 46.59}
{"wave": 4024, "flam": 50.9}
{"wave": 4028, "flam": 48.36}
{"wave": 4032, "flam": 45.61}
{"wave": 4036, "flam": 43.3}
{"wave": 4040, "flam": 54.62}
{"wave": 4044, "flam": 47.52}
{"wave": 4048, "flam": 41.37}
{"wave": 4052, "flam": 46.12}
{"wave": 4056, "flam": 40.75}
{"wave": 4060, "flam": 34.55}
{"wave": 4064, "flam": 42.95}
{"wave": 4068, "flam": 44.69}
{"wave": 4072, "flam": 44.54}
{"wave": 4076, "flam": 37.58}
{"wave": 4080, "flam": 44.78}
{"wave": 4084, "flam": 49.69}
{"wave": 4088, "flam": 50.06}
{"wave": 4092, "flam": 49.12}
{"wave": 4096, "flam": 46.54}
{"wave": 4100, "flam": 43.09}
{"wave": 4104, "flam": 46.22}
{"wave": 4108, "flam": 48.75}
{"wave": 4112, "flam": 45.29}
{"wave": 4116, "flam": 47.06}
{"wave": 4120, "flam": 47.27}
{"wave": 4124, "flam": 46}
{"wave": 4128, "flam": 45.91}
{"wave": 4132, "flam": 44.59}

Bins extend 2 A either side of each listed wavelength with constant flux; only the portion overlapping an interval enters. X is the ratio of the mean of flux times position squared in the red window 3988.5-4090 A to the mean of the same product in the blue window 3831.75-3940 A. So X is 2.10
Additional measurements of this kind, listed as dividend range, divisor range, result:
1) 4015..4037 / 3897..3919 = 1.65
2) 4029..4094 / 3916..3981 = 2.10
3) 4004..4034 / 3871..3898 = 2.11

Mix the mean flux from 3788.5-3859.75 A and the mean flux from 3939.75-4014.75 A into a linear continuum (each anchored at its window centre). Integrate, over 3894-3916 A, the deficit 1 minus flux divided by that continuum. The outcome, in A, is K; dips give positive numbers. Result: -3.0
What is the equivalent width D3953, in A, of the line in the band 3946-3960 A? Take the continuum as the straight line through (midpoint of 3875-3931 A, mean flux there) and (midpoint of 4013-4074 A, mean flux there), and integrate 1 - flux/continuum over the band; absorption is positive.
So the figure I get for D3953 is 1.5 A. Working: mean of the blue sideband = 26.4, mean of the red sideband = 45.6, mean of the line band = 29.7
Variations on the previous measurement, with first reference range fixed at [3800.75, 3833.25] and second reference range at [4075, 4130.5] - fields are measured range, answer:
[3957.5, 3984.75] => 8.84 A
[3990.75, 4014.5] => -3.49 A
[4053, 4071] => 0.70 A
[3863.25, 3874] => 1.39 A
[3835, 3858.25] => 3.97 A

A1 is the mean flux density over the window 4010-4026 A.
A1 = 48.5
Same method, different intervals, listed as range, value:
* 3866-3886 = 22.4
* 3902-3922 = 30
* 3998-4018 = 45.8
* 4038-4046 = 51.1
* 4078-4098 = 48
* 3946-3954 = 30.1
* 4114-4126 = 46.8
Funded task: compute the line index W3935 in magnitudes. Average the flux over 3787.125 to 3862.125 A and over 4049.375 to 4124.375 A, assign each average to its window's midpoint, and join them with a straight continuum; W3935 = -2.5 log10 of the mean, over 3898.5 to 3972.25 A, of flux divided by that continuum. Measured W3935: 0.27 mag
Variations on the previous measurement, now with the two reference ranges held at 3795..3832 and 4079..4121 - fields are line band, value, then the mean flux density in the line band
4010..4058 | -0.14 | 46.8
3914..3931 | 0.26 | 24.8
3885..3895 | 0.16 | 24.9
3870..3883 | 0.26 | 21.6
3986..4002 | -0.11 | 41.7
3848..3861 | 0.18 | 21.6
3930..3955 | 0.49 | 21.3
